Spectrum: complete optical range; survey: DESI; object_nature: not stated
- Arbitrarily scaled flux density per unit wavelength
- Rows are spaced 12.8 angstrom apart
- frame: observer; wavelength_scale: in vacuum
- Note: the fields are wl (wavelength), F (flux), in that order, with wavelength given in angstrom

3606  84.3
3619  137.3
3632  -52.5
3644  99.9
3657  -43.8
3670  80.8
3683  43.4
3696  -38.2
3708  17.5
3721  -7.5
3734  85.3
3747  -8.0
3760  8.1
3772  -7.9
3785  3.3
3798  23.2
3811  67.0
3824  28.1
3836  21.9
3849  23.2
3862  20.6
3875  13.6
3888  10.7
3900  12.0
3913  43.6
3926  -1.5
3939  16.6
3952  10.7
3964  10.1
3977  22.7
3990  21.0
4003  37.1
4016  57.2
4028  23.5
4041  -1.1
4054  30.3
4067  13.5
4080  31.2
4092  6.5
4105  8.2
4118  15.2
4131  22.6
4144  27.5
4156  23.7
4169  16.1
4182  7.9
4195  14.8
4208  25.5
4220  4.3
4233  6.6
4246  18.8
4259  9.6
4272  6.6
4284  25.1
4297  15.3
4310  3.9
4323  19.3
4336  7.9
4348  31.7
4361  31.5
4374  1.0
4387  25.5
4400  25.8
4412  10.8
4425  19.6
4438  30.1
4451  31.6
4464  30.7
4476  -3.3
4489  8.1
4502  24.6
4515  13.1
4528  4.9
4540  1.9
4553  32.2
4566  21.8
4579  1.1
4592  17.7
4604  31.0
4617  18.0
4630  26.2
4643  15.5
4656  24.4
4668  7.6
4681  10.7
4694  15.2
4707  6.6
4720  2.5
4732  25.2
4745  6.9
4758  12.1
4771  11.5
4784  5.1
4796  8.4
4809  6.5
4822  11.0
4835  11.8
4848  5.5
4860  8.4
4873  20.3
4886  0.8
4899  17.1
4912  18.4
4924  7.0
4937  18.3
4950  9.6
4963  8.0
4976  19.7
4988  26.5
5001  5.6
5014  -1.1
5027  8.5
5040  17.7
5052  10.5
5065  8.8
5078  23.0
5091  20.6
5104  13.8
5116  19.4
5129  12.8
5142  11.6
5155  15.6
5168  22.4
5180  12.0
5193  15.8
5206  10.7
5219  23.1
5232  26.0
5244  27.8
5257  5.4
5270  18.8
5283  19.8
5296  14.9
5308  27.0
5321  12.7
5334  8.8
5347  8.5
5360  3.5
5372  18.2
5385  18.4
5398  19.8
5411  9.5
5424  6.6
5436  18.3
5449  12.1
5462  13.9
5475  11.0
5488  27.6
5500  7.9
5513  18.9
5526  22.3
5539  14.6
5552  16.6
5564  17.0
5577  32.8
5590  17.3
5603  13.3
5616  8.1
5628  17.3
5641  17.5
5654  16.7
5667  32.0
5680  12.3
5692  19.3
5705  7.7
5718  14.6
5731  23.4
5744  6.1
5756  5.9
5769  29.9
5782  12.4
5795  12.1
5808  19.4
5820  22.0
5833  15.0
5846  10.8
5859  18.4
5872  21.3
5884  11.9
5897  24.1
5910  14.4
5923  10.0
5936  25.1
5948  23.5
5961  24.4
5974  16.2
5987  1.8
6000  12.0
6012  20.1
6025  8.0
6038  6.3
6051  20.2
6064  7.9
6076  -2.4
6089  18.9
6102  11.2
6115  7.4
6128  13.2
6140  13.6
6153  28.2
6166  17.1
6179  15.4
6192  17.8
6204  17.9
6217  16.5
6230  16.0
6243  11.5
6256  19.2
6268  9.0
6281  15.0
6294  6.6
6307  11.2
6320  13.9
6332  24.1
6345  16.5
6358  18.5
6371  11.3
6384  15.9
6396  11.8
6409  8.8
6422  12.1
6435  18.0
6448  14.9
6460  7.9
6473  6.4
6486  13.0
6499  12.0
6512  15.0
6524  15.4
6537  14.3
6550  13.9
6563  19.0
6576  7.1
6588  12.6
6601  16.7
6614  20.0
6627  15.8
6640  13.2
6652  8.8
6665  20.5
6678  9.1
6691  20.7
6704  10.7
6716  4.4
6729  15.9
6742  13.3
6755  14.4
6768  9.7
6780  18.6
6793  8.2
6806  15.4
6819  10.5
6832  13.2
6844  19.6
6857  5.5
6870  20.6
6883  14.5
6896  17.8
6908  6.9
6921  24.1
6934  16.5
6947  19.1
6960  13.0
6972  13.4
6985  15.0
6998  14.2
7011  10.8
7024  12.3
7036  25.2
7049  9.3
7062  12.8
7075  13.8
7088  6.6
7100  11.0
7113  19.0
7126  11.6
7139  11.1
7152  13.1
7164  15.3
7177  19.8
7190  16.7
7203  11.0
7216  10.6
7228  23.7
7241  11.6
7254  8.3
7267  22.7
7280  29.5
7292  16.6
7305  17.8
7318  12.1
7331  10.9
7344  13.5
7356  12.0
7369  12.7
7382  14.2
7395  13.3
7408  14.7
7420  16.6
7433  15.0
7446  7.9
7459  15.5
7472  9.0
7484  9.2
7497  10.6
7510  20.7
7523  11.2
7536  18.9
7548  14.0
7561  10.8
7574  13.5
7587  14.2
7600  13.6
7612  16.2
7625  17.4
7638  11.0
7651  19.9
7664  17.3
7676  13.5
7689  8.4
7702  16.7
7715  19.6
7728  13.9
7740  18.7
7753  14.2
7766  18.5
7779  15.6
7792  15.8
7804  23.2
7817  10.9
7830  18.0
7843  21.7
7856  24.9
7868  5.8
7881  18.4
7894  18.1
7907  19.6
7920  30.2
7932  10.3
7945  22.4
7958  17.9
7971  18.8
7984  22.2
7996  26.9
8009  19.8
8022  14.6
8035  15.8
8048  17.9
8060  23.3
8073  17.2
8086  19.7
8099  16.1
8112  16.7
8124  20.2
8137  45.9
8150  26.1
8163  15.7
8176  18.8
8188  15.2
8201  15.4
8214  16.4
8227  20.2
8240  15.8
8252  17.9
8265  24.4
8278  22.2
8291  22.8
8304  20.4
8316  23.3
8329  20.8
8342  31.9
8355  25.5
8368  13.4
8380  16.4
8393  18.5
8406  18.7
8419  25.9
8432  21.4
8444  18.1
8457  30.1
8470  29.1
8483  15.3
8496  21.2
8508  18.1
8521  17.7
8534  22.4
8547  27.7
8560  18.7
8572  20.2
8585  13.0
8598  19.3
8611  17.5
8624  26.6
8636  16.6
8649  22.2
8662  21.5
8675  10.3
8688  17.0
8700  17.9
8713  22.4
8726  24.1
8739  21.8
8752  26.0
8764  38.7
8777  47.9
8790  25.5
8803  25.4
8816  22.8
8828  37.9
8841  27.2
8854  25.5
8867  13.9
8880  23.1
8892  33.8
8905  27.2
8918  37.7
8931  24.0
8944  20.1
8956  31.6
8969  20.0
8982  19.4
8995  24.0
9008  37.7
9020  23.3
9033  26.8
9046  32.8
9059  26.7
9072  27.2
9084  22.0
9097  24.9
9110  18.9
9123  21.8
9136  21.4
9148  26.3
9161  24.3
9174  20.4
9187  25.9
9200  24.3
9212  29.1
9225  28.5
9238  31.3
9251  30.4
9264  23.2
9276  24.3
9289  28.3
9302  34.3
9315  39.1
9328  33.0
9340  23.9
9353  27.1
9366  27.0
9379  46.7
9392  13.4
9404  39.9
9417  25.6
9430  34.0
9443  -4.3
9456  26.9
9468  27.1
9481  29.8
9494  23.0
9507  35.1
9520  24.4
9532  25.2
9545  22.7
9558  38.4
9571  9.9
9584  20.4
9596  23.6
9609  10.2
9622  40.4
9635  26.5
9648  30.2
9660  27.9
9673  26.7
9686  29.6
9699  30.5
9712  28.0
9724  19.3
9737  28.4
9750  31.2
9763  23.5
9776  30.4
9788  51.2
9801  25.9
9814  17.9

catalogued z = 1.184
